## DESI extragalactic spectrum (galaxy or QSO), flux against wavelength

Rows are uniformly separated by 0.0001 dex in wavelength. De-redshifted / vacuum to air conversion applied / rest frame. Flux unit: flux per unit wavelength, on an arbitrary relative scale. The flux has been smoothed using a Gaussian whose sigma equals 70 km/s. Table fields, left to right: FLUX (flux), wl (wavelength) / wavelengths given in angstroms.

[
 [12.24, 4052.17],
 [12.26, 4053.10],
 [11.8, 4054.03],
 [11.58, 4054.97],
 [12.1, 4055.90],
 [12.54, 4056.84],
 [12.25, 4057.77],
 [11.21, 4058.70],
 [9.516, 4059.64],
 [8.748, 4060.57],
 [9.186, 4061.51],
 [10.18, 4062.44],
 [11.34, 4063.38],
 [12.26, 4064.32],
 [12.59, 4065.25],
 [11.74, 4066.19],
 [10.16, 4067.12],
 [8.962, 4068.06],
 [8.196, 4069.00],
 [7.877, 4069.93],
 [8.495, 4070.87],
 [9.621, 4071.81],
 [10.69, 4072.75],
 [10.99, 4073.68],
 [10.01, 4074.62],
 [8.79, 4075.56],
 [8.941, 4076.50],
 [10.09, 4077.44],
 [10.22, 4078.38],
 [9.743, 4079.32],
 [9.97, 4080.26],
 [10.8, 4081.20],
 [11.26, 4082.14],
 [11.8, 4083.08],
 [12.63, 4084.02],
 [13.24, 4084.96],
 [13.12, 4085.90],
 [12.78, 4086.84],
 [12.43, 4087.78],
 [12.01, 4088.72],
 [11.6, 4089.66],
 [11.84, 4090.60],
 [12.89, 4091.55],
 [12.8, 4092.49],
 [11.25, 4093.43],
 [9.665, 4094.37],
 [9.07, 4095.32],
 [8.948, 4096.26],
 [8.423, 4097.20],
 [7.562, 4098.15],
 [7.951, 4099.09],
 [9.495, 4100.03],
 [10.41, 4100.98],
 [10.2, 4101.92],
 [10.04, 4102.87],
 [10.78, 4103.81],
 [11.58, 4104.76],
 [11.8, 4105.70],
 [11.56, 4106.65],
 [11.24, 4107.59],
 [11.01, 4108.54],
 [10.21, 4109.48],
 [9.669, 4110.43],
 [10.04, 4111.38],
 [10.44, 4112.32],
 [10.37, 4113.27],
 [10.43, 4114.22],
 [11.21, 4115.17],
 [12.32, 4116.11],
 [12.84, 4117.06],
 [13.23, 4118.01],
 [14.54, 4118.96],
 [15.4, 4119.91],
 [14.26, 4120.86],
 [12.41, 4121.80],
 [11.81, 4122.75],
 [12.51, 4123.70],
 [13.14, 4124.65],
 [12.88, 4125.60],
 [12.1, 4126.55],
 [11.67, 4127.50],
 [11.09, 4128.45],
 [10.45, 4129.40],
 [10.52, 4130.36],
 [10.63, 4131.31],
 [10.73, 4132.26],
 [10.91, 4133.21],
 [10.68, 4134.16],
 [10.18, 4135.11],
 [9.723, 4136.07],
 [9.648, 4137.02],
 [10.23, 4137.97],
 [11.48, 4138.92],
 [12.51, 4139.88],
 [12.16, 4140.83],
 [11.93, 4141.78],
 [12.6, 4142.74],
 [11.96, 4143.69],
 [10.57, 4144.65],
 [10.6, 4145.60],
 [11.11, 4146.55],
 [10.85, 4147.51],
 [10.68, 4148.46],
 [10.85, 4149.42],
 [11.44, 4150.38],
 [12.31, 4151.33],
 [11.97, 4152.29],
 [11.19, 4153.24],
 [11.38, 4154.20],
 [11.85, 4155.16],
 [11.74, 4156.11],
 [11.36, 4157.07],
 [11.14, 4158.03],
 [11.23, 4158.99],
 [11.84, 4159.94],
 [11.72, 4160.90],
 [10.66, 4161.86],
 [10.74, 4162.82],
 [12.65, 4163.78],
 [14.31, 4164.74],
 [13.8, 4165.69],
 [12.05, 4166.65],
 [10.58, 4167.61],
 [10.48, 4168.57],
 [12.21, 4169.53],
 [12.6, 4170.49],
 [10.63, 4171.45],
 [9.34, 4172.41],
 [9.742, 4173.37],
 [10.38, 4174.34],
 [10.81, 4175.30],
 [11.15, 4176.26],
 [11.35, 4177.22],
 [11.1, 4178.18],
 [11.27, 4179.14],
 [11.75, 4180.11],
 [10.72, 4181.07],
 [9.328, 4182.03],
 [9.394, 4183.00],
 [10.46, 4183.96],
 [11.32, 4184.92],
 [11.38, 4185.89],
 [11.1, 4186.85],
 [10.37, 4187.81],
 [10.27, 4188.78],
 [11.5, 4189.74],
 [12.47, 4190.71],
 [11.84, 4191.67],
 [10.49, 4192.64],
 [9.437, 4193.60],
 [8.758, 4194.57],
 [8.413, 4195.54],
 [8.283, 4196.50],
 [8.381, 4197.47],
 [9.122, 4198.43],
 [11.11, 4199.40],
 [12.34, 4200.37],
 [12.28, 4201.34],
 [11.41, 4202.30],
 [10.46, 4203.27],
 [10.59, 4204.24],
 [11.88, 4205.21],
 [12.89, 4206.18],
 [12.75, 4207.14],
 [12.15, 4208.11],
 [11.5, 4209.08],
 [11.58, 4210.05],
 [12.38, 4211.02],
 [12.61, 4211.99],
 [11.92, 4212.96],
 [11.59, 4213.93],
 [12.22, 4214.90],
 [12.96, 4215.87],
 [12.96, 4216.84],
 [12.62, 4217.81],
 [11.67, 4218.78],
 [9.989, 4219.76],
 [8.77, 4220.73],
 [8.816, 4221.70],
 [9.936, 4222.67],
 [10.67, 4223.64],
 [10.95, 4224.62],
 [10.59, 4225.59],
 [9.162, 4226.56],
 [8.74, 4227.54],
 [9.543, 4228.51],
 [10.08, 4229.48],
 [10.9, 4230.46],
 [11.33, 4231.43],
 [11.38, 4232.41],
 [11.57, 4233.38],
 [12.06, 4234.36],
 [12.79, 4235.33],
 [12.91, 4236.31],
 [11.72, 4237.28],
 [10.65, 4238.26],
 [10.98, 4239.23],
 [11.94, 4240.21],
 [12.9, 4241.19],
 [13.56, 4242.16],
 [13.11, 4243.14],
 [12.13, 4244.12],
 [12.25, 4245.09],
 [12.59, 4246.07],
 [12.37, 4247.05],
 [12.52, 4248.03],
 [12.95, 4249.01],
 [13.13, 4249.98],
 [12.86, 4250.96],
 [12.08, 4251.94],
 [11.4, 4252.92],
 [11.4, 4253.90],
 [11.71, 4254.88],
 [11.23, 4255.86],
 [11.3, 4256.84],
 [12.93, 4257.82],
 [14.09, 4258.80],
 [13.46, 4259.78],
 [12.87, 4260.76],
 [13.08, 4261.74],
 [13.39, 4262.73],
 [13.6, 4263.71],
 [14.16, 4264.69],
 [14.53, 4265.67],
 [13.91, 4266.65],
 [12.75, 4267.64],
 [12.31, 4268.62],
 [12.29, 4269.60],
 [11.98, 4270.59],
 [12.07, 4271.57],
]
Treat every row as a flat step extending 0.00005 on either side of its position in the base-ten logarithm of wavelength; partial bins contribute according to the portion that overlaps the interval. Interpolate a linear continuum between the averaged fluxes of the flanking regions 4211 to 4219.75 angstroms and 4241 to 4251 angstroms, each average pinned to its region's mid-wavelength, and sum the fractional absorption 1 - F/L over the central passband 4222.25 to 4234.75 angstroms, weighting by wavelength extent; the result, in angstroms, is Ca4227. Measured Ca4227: 1.9 angstroms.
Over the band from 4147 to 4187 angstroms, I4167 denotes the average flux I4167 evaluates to 11.3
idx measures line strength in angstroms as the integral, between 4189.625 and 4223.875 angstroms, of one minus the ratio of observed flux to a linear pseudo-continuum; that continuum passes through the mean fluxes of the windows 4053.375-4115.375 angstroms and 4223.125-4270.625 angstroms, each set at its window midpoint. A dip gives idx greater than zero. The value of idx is 1.9 angstroms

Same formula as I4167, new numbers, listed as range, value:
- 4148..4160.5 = 11.5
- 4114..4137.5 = 11.8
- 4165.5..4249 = 11.2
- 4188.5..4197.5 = 10.1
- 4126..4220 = 11.2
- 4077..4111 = 10.8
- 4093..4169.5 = 11.2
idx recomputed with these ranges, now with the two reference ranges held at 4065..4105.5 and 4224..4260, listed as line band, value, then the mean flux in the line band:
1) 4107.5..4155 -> -2.6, 11.5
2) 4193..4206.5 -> 1.3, 10.4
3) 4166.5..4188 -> 0.8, 10.8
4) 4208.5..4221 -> -0.2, 11.8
